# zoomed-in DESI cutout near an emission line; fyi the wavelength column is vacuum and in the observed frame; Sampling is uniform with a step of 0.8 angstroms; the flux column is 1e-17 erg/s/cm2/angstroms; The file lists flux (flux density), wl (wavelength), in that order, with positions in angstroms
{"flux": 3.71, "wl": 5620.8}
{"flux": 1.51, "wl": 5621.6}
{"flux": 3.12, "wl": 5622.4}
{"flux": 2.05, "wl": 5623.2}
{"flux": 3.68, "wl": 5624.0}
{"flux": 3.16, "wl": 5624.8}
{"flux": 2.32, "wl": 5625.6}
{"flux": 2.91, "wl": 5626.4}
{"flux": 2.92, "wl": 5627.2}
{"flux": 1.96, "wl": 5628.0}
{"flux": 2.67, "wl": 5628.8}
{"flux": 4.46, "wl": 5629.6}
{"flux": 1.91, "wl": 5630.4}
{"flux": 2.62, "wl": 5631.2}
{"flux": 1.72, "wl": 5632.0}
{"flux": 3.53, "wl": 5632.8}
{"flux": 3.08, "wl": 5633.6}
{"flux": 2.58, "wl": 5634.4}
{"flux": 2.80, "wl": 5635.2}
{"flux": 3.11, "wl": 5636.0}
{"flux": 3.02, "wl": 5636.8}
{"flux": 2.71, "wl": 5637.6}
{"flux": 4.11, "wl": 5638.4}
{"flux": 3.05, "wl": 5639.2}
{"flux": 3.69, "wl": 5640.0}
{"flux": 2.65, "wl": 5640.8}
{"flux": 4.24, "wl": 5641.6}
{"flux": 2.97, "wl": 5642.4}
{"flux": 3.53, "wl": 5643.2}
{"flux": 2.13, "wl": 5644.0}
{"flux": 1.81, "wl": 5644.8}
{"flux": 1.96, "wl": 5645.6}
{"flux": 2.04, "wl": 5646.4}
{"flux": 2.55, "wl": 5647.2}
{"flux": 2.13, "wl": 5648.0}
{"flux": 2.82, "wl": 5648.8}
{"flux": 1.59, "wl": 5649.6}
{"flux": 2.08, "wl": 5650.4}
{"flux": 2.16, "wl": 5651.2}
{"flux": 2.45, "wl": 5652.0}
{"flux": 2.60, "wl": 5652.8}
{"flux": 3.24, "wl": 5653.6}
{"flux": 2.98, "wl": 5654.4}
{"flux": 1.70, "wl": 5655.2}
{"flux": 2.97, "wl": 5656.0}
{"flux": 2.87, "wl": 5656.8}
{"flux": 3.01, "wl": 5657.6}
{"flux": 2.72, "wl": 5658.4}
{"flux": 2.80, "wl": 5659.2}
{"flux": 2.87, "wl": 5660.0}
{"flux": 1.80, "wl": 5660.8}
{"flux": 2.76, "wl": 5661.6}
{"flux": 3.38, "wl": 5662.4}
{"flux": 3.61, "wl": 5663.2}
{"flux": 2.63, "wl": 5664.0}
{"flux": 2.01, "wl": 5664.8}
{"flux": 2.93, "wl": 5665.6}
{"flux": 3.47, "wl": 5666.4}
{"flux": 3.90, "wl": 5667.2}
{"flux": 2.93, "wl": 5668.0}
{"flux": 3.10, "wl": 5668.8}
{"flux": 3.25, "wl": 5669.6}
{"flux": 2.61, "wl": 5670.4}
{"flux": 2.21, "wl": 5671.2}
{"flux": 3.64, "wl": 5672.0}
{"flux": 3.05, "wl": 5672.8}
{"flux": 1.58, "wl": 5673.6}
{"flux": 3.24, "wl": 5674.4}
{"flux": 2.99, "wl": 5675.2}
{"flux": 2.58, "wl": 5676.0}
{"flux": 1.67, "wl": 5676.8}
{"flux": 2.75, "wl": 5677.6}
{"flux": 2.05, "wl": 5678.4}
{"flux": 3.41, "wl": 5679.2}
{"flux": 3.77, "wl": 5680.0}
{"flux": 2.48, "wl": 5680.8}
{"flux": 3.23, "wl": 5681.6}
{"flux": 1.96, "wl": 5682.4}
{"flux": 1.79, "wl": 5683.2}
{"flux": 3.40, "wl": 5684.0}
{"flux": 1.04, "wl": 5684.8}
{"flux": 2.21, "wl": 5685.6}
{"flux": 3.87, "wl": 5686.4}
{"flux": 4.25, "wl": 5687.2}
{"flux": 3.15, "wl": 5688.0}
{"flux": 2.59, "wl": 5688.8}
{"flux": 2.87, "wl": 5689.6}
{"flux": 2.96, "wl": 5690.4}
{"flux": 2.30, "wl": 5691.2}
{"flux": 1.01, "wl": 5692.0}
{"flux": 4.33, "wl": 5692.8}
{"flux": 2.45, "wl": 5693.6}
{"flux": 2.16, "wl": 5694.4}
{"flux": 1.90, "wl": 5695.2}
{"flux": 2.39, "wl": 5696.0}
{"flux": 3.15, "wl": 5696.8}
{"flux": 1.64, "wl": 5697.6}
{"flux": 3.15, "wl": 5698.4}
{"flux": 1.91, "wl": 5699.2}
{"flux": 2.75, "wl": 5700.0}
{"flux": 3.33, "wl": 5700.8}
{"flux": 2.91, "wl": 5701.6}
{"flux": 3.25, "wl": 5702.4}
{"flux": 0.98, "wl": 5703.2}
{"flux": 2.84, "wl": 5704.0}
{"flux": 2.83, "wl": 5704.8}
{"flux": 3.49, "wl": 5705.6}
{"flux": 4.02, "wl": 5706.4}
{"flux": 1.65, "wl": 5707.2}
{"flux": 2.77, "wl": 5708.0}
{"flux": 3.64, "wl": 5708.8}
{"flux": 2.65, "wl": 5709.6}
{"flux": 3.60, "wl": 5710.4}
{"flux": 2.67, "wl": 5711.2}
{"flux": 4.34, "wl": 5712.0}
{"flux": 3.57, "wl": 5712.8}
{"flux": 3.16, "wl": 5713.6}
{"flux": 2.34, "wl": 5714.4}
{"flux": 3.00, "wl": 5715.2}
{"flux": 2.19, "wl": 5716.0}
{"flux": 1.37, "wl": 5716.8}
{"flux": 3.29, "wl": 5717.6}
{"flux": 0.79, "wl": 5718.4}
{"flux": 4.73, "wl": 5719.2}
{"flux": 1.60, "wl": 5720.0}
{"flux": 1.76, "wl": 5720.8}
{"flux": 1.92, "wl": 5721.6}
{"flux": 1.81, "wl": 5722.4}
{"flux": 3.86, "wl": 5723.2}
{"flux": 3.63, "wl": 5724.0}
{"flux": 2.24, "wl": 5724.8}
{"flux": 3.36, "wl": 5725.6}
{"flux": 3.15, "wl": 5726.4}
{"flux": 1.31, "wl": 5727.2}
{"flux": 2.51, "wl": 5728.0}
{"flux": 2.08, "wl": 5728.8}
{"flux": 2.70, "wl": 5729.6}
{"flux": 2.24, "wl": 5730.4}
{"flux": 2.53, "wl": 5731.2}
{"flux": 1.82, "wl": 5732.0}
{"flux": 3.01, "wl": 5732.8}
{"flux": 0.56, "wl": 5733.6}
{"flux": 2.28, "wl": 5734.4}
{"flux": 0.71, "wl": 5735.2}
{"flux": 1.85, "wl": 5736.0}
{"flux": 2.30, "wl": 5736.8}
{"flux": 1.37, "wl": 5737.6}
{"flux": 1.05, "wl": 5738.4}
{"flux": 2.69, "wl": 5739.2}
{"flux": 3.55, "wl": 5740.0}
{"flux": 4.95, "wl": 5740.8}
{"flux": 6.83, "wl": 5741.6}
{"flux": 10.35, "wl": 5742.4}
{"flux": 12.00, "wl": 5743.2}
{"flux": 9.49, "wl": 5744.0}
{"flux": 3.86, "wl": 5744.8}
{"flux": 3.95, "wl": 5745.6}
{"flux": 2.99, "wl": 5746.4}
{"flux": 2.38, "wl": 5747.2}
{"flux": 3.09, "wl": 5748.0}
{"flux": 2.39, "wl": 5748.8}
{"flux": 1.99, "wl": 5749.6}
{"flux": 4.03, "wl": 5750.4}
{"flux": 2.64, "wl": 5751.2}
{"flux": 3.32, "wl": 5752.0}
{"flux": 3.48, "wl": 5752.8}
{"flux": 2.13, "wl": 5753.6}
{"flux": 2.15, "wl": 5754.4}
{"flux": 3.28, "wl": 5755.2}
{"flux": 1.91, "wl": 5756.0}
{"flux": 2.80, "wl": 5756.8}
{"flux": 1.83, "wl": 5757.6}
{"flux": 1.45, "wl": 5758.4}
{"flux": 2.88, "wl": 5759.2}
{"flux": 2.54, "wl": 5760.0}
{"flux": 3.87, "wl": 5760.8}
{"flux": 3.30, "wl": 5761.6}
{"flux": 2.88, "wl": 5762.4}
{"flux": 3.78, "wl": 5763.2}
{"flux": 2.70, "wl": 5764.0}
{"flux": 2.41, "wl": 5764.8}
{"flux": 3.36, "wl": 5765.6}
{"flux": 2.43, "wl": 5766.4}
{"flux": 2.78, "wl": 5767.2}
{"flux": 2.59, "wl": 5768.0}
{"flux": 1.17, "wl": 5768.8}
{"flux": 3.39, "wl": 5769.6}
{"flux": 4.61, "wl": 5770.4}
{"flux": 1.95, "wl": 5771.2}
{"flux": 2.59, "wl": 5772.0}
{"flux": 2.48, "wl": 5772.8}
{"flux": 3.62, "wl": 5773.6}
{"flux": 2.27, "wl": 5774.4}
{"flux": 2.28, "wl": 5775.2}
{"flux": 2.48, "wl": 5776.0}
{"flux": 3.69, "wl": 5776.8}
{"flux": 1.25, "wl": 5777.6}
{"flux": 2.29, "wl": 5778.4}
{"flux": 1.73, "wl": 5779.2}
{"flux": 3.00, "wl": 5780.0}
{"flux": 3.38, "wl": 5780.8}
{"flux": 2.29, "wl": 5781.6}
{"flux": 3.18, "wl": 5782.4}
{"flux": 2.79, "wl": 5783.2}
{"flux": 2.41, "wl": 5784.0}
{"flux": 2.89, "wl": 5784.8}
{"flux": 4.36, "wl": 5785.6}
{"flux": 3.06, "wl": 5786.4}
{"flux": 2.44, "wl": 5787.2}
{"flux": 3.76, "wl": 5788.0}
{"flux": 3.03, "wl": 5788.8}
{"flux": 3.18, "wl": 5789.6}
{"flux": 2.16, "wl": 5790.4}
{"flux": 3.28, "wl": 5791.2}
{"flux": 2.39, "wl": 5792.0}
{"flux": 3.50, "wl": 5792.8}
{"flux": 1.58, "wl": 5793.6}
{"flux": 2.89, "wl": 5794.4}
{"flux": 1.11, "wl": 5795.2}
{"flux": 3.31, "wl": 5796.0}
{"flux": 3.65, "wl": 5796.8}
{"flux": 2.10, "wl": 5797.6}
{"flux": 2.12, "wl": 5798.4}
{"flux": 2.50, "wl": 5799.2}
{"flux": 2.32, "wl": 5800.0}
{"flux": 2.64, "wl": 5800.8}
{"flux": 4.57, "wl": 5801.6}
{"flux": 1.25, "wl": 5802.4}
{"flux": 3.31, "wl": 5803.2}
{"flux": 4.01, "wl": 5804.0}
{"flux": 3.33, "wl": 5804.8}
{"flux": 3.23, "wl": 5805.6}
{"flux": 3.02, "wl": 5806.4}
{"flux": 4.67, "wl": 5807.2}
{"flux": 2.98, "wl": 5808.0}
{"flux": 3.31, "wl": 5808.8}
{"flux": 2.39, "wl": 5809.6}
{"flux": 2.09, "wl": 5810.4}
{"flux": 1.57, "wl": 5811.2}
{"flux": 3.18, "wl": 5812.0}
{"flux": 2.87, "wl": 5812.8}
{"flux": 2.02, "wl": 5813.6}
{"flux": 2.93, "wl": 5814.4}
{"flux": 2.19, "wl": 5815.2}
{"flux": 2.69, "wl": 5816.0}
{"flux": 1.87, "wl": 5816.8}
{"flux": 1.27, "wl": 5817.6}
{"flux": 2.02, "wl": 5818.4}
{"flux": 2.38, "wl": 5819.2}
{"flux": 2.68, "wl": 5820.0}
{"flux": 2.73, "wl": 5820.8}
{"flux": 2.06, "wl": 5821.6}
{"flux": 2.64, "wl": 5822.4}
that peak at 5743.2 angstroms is H-beta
